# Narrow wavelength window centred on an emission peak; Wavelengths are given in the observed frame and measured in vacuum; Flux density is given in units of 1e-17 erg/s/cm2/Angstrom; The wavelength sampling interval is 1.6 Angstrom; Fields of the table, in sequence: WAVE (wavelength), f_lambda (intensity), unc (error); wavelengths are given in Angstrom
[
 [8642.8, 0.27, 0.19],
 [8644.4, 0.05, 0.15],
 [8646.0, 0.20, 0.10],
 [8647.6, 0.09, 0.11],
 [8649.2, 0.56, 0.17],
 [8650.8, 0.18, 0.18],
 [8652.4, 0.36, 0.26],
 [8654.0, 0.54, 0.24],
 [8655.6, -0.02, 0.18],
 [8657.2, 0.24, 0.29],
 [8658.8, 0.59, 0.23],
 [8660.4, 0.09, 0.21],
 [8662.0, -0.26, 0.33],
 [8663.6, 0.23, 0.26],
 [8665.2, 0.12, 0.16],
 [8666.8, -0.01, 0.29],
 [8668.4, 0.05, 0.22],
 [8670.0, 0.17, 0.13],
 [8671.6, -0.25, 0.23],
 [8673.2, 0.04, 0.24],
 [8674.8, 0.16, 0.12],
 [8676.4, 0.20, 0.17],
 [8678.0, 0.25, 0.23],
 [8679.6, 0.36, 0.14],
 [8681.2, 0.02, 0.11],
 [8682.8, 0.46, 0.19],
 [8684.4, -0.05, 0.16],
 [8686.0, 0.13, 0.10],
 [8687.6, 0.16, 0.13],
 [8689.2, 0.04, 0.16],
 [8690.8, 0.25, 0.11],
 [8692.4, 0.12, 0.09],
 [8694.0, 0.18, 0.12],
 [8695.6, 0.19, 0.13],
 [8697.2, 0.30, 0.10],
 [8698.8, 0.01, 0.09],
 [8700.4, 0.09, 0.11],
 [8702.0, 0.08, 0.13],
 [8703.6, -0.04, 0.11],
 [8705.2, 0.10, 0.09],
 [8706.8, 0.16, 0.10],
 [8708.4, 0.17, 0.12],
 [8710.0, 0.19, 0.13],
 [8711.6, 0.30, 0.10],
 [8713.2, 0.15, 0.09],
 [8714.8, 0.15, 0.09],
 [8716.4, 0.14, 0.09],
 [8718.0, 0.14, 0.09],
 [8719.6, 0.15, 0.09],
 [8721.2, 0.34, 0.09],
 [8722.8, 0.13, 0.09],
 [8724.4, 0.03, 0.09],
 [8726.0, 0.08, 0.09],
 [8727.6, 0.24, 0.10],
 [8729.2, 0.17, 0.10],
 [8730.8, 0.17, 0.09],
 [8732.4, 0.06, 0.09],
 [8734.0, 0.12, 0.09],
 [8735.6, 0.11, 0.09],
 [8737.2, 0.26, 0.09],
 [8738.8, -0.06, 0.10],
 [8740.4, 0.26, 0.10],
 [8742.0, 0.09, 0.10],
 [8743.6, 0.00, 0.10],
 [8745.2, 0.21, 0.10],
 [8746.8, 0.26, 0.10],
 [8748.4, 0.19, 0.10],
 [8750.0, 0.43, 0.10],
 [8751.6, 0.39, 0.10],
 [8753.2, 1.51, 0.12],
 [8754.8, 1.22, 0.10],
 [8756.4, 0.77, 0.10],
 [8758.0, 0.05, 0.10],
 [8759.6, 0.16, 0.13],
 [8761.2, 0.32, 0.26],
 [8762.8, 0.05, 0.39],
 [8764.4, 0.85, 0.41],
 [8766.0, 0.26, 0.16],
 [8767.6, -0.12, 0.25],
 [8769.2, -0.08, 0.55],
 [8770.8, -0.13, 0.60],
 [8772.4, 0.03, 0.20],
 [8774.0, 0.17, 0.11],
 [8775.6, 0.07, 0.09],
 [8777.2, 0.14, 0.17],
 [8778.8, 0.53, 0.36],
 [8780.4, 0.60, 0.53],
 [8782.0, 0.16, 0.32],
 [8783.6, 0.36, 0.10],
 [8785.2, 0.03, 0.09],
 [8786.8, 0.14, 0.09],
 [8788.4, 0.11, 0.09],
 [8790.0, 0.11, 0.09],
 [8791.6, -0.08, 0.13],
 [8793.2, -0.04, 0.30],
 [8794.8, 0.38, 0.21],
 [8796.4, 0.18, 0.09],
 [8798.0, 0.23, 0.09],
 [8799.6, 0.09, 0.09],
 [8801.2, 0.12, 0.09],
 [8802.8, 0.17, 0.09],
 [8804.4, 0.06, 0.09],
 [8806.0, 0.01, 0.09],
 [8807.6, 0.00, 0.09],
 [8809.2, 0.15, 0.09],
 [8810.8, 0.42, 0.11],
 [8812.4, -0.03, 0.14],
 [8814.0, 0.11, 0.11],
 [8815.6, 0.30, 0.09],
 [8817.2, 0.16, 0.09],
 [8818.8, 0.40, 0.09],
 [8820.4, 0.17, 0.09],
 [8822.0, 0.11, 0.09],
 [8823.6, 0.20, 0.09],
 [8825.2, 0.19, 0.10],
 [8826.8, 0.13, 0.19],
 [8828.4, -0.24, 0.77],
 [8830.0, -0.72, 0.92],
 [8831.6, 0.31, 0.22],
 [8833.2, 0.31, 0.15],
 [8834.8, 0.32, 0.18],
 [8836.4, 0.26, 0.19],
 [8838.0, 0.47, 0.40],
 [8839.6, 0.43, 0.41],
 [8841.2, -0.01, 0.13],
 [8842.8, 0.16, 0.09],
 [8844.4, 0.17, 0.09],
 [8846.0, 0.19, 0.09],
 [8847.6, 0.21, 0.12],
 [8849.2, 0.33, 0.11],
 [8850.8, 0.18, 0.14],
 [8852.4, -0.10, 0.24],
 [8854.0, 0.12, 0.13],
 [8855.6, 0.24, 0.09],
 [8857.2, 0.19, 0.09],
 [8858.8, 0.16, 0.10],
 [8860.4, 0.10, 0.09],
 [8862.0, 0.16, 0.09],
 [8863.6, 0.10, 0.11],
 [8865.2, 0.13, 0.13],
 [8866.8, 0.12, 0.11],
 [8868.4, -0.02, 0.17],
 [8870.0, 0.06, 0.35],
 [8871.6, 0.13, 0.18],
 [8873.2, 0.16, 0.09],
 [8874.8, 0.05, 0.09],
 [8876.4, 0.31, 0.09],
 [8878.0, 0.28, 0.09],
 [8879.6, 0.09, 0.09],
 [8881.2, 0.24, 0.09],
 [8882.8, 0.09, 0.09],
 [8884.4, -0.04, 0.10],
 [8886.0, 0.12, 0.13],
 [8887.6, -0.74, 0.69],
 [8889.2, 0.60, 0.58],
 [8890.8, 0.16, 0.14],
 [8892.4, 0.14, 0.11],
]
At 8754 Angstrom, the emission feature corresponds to Hbeta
